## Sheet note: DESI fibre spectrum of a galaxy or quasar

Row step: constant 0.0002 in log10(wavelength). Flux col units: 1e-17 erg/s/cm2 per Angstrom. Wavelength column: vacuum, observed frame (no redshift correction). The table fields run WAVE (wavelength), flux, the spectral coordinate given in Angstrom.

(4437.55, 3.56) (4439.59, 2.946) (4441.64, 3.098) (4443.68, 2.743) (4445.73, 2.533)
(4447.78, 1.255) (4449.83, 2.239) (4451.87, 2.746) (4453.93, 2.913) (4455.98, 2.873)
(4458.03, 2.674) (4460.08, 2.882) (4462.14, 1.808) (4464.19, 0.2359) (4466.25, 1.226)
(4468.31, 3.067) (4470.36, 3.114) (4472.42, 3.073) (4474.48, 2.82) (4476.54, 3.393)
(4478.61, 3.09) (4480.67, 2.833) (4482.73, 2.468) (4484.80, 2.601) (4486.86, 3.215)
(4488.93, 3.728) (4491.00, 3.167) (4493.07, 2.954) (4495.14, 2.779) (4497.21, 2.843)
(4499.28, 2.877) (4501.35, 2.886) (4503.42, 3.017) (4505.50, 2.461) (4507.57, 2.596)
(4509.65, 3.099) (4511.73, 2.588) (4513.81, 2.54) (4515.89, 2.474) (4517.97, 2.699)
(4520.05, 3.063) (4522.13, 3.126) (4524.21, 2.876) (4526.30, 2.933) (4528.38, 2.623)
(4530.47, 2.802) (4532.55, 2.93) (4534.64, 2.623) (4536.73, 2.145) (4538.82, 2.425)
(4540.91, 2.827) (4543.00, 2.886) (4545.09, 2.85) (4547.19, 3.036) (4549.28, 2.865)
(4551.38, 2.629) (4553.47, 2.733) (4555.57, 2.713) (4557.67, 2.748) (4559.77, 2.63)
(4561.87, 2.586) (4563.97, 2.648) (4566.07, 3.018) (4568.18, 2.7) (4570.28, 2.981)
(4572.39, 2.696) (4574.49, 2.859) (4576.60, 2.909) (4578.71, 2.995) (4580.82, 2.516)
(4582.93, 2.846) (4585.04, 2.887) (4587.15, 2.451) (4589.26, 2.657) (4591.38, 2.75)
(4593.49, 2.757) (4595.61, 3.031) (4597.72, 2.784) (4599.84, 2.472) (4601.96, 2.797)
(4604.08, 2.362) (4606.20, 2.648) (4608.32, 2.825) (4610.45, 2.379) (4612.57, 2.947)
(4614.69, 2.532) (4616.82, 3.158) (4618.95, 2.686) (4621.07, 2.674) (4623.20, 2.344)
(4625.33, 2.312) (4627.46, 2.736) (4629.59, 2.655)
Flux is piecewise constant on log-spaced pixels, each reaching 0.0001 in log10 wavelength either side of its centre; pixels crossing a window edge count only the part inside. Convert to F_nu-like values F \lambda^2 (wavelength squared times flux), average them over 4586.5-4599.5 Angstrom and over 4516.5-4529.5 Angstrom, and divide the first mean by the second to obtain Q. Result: 0.98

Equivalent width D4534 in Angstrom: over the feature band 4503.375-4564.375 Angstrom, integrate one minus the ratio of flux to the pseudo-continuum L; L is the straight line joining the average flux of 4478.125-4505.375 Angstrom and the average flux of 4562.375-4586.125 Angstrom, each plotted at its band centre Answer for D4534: 3.00 Angstrom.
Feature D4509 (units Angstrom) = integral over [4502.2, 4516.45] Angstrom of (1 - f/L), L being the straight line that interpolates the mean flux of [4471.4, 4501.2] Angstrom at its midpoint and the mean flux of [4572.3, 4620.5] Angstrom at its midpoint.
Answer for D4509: 1.2 Angstrom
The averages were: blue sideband 2.99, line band 2.69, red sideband 2.74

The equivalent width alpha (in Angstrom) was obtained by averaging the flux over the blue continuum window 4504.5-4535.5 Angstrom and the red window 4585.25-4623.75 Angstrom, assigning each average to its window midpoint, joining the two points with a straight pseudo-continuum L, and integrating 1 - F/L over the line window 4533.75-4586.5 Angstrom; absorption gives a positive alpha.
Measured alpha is -0.39 Angstrom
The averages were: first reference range 2.76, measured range 2.75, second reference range 2.69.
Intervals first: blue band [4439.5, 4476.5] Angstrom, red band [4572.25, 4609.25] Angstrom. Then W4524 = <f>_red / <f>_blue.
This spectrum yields 1.1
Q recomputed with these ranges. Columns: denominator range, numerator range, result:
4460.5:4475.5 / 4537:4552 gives 1.29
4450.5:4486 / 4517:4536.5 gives 1.12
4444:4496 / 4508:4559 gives 1.08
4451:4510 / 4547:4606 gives 1.05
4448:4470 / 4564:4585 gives 1.32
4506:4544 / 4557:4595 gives 1.03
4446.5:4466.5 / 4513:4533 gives 1.36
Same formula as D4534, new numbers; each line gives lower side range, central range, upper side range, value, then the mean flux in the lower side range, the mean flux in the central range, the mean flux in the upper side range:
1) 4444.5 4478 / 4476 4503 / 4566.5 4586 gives -4.8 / 2.44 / 2.98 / 2.83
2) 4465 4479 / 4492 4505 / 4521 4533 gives -0.2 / 2.77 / 2.88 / 2.88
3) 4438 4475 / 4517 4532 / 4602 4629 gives -2.0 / 2.47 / 2.88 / 2.64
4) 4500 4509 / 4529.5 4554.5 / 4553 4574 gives 0.2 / 2.76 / 2.73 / 2.75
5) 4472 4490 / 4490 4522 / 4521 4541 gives 0.7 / 3.02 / 2.81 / 2.73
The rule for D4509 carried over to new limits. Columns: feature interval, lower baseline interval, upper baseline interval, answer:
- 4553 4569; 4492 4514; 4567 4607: 0.2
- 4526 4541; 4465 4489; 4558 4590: 0.8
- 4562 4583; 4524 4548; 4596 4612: -0.9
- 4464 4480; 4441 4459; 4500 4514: 0.0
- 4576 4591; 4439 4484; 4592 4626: -0.5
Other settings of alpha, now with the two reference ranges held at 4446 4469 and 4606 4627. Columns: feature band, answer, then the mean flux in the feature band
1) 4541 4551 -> -1.8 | 2.88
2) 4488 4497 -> -3.3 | 3.12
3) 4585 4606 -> -0.8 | 2.68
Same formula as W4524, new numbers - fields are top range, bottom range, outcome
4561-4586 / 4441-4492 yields 1.07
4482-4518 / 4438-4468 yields 1.21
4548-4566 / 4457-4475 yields 1.18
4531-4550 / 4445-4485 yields 1.10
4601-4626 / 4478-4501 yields 0.89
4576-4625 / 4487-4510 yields 0.92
